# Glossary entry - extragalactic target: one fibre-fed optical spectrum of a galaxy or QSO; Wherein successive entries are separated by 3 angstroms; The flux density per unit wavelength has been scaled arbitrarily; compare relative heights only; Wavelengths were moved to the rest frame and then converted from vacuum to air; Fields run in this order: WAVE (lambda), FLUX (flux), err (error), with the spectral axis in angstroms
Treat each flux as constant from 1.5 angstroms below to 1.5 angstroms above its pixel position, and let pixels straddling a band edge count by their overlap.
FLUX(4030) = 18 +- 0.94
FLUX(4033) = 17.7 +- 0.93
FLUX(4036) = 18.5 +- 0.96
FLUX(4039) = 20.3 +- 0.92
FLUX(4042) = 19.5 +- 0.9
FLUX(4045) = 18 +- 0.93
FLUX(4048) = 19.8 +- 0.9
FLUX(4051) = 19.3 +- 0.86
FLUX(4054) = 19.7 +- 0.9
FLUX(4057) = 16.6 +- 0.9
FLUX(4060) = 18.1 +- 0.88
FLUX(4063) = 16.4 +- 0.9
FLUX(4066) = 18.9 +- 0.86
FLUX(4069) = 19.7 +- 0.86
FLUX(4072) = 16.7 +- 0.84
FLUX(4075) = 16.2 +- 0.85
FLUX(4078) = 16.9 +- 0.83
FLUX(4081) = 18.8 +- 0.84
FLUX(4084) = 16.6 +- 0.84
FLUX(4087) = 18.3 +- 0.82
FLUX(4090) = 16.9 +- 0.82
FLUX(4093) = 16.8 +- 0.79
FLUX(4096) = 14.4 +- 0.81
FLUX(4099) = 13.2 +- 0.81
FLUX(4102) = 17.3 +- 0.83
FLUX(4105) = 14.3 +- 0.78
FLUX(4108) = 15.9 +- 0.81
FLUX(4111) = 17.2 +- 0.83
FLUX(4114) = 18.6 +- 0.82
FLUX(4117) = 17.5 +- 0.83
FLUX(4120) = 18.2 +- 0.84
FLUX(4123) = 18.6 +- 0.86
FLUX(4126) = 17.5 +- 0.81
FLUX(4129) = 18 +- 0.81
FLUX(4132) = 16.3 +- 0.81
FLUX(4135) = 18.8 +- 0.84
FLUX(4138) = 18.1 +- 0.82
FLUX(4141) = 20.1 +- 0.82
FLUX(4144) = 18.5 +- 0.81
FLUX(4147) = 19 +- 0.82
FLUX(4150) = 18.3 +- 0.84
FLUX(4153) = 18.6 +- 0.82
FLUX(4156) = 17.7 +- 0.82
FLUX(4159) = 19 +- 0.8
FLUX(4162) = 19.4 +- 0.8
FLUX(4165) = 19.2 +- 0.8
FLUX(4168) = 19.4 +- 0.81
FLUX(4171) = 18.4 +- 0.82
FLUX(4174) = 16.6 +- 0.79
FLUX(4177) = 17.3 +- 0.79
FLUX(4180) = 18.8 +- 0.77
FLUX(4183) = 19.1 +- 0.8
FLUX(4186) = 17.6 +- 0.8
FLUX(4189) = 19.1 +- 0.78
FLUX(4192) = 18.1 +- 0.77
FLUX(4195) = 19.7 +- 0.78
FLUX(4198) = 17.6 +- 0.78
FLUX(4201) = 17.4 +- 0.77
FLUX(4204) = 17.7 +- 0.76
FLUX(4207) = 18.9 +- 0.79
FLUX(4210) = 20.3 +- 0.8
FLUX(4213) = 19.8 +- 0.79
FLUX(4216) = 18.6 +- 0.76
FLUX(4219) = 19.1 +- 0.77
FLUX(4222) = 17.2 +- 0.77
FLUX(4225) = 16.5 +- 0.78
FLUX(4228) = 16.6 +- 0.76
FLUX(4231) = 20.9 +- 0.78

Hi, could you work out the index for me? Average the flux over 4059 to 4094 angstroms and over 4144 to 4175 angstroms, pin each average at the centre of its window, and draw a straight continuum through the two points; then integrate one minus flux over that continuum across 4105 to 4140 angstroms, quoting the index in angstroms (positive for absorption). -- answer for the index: 1.0 angstroms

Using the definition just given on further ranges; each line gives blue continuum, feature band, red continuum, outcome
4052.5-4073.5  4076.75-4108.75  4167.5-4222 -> 3.18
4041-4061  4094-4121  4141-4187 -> 3.41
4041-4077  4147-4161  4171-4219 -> -0.09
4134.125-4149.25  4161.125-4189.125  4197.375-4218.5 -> 0.50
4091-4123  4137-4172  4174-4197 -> -2.40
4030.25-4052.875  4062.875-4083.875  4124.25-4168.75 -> 1.29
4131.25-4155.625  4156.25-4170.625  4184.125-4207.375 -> -0.51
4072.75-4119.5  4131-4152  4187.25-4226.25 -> -1.34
